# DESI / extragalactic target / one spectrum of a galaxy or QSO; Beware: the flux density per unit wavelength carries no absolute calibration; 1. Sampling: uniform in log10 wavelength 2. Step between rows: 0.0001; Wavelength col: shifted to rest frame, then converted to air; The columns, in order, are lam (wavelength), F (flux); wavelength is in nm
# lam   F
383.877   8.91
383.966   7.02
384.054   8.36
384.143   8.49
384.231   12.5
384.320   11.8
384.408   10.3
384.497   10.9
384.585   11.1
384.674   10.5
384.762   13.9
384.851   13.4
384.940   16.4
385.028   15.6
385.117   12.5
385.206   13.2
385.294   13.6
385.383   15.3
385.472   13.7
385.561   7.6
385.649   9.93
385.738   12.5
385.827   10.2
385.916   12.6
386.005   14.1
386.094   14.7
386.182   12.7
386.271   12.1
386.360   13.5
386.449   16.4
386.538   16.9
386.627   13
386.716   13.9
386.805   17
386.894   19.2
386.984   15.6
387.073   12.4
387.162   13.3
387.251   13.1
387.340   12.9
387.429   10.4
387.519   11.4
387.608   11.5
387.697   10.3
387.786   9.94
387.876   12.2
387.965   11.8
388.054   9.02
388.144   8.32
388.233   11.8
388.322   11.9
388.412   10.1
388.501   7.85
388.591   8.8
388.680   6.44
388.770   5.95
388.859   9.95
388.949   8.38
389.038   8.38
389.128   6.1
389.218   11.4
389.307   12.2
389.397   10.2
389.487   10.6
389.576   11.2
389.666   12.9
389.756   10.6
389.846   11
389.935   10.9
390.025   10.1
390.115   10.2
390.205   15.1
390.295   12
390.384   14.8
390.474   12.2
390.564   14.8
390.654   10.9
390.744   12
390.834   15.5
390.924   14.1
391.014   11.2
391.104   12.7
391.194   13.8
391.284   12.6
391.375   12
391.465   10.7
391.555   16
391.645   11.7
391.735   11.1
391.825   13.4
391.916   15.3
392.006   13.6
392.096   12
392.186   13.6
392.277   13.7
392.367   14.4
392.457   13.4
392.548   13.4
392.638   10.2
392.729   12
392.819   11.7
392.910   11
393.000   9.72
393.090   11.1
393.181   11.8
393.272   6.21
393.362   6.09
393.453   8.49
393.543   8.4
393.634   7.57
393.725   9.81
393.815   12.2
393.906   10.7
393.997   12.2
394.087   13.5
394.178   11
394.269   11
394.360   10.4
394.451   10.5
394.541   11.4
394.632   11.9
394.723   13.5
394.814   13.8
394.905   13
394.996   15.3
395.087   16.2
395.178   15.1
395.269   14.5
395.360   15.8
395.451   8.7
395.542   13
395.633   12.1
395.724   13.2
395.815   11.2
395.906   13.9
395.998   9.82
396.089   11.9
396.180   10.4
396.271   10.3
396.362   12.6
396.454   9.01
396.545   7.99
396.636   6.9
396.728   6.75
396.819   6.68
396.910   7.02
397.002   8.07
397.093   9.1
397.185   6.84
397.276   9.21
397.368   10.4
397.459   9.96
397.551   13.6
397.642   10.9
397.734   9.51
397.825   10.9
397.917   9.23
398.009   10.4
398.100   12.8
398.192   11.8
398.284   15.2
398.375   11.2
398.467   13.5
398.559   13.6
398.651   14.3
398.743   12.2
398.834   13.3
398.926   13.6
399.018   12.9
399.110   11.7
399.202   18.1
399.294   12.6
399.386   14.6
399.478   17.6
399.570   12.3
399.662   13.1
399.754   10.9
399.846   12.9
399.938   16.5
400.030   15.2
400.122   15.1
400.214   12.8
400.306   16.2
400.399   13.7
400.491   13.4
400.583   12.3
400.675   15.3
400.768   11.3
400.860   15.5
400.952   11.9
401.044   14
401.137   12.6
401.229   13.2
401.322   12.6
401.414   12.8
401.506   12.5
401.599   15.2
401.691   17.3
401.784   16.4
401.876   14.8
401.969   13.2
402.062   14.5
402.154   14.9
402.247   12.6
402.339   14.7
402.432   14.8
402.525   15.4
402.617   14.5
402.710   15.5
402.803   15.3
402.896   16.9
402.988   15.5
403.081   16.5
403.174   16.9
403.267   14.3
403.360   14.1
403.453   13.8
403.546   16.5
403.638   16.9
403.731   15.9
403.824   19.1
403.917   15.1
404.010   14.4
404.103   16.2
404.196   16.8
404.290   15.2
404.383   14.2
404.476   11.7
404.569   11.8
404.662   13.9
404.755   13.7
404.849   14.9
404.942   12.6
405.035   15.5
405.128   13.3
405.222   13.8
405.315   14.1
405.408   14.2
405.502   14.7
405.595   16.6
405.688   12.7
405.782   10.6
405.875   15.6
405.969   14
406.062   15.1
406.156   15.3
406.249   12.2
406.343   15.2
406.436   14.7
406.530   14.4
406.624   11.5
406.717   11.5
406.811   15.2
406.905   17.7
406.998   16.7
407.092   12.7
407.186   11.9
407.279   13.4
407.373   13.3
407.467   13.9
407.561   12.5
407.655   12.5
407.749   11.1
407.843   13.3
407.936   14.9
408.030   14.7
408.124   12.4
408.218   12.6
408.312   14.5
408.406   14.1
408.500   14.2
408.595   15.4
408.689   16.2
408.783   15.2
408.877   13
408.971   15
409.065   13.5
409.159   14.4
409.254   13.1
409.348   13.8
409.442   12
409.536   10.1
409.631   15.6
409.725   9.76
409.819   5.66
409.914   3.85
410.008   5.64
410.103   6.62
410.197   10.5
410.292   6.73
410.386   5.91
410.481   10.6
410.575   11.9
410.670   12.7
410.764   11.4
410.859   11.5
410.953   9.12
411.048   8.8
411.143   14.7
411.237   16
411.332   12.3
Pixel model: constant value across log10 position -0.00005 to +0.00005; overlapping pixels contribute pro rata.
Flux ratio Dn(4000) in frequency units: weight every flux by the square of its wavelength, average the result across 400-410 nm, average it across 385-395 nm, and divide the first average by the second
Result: 1.27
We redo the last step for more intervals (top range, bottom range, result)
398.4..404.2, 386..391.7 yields 1.29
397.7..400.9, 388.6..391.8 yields 1.22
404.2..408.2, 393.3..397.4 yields 1.35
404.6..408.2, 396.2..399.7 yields 1.27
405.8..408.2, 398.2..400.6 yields 1.04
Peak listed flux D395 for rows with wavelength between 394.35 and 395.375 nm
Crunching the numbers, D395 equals 16.2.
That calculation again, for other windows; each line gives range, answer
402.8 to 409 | 19.1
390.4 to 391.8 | 16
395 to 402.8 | 18.1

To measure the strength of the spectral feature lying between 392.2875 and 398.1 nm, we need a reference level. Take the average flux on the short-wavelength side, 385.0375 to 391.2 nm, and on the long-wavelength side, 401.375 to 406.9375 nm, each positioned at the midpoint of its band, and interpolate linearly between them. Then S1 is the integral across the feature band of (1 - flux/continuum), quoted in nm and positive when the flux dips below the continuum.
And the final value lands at 0.965 nm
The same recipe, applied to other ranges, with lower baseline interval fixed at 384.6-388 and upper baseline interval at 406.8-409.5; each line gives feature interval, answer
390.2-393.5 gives 0.27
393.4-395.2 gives 0.22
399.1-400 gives -0.04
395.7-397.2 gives 0.44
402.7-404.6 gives -0.23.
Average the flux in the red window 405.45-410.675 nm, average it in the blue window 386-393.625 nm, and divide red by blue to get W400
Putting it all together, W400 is 1.08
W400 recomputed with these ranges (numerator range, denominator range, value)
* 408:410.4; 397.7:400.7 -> 0.88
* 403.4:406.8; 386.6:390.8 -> 1.27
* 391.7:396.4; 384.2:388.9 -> 0.97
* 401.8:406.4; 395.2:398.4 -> 1.38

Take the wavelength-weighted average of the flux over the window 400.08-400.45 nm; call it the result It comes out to 14.4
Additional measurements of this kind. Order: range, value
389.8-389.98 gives 11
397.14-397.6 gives 10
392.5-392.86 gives 11.8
